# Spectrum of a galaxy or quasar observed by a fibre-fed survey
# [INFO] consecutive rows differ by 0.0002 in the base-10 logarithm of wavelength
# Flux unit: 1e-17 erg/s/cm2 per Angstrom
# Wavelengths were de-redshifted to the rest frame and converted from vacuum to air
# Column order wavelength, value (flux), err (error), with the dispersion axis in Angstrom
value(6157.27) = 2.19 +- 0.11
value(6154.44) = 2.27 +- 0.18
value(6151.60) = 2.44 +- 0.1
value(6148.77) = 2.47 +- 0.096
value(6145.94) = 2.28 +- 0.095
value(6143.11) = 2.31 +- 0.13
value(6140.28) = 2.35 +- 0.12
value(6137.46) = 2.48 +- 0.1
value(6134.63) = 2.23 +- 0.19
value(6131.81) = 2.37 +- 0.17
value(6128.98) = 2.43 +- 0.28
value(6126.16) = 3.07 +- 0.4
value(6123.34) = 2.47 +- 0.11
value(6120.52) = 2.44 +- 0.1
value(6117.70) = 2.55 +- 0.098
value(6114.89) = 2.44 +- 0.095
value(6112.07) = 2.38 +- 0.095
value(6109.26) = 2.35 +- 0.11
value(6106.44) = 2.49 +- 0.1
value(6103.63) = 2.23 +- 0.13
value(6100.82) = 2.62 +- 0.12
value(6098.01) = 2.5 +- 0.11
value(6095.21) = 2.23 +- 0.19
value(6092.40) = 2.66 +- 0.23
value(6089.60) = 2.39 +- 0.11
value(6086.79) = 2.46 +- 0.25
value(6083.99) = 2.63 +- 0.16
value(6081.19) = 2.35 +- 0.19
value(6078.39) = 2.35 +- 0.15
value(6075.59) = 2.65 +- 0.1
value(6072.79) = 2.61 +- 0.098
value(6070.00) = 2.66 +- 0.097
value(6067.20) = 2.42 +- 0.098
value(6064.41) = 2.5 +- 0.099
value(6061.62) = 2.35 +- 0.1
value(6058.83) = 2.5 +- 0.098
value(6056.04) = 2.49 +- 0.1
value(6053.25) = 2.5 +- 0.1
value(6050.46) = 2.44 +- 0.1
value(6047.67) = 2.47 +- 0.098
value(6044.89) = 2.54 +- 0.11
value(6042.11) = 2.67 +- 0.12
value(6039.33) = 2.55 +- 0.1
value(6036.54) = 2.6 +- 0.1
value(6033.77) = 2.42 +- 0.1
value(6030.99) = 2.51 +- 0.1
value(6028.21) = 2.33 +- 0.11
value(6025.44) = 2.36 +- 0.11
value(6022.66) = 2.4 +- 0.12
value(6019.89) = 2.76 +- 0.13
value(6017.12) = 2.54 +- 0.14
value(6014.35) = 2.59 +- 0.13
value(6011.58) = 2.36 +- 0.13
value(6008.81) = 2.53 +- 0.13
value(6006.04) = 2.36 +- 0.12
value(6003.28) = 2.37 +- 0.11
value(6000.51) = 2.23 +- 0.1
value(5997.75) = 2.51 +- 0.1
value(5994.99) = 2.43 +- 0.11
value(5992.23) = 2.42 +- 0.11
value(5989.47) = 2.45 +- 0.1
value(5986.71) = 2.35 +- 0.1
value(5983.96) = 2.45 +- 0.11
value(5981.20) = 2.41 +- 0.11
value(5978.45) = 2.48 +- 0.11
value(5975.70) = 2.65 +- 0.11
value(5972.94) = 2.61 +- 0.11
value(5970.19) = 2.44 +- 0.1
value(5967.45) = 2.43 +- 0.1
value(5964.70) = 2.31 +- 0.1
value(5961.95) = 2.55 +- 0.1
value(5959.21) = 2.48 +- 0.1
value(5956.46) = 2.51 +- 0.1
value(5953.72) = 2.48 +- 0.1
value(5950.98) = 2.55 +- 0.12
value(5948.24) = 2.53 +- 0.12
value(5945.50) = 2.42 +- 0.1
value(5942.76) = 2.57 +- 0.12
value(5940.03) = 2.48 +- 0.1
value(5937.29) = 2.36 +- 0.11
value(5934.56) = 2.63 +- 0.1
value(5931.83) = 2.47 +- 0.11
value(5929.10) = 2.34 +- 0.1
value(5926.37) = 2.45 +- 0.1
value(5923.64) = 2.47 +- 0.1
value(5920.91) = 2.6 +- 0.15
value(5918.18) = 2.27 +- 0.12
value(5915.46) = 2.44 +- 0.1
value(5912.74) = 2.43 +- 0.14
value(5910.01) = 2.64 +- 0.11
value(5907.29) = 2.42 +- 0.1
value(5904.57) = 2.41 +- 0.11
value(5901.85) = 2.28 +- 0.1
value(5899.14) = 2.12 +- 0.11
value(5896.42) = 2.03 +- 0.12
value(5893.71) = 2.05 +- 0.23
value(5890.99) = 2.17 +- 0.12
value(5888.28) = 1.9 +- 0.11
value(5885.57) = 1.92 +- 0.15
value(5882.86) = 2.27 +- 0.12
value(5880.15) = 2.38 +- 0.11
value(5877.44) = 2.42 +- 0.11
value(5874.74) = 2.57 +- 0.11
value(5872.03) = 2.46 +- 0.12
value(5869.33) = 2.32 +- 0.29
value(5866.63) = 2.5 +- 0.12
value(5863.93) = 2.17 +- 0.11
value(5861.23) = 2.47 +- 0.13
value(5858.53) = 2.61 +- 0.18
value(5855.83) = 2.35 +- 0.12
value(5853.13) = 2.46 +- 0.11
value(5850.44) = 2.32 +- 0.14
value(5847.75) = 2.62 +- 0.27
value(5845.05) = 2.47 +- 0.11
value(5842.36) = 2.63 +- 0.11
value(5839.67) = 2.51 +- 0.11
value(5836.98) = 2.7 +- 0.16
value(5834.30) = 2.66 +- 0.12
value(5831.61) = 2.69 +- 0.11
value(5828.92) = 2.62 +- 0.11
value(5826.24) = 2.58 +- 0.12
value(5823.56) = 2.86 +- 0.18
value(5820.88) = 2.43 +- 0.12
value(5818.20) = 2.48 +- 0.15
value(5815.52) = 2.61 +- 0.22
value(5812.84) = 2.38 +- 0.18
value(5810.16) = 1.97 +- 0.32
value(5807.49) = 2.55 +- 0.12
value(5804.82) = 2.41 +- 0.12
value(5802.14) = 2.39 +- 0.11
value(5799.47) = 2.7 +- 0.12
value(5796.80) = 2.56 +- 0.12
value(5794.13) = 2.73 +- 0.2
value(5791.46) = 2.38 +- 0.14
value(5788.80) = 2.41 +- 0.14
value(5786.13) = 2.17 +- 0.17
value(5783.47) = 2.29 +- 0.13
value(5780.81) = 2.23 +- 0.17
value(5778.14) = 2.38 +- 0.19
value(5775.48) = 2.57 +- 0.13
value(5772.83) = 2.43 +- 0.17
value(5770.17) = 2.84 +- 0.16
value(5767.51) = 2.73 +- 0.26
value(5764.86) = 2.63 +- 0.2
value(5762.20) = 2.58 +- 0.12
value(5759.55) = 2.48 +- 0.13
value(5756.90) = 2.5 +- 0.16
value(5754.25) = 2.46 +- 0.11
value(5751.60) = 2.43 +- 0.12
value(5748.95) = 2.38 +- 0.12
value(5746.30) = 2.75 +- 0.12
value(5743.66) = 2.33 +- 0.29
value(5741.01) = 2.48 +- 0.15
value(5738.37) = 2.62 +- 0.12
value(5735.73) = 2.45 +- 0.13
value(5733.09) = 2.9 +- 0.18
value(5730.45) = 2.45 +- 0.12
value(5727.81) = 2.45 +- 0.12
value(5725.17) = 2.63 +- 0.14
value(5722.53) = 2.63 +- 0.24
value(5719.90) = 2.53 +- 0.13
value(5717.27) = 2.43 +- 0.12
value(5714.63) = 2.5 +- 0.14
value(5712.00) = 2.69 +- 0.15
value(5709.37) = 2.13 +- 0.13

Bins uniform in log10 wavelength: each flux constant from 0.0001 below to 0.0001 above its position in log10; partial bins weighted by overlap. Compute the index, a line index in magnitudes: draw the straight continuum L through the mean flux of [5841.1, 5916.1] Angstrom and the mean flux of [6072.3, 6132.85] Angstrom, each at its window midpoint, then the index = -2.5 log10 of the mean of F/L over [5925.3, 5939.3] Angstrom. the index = -0.03 mag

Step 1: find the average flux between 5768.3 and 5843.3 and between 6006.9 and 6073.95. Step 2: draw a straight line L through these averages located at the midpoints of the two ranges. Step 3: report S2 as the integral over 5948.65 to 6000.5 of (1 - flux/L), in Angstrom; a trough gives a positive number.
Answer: 0.8 Angstrom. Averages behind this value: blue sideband 2.51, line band 2.47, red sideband 2.5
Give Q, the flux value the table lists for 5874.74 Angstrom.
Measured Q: 2.57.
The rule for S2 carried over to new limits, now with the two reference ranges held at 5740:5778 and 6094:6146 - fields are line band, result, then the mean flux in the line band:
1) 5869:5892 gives 2.18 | 2.27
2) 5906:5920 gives 0.28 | 2.44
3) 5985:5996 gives 0.27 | 2.41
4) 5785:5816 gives 1.12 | 2.43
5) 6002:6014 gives 0.23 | 2.42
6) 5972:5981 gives -0.29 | 2.56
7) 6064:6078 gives -0.61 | 2.56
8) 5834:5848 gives -0.43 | 2.59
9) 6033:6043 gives -0.42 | 2.56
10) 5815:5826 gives -0.31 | 2.59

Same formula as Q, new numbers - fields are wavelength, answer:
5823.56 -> 2.86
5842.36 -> 2.63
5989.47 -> 2.45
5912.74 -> 2.43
